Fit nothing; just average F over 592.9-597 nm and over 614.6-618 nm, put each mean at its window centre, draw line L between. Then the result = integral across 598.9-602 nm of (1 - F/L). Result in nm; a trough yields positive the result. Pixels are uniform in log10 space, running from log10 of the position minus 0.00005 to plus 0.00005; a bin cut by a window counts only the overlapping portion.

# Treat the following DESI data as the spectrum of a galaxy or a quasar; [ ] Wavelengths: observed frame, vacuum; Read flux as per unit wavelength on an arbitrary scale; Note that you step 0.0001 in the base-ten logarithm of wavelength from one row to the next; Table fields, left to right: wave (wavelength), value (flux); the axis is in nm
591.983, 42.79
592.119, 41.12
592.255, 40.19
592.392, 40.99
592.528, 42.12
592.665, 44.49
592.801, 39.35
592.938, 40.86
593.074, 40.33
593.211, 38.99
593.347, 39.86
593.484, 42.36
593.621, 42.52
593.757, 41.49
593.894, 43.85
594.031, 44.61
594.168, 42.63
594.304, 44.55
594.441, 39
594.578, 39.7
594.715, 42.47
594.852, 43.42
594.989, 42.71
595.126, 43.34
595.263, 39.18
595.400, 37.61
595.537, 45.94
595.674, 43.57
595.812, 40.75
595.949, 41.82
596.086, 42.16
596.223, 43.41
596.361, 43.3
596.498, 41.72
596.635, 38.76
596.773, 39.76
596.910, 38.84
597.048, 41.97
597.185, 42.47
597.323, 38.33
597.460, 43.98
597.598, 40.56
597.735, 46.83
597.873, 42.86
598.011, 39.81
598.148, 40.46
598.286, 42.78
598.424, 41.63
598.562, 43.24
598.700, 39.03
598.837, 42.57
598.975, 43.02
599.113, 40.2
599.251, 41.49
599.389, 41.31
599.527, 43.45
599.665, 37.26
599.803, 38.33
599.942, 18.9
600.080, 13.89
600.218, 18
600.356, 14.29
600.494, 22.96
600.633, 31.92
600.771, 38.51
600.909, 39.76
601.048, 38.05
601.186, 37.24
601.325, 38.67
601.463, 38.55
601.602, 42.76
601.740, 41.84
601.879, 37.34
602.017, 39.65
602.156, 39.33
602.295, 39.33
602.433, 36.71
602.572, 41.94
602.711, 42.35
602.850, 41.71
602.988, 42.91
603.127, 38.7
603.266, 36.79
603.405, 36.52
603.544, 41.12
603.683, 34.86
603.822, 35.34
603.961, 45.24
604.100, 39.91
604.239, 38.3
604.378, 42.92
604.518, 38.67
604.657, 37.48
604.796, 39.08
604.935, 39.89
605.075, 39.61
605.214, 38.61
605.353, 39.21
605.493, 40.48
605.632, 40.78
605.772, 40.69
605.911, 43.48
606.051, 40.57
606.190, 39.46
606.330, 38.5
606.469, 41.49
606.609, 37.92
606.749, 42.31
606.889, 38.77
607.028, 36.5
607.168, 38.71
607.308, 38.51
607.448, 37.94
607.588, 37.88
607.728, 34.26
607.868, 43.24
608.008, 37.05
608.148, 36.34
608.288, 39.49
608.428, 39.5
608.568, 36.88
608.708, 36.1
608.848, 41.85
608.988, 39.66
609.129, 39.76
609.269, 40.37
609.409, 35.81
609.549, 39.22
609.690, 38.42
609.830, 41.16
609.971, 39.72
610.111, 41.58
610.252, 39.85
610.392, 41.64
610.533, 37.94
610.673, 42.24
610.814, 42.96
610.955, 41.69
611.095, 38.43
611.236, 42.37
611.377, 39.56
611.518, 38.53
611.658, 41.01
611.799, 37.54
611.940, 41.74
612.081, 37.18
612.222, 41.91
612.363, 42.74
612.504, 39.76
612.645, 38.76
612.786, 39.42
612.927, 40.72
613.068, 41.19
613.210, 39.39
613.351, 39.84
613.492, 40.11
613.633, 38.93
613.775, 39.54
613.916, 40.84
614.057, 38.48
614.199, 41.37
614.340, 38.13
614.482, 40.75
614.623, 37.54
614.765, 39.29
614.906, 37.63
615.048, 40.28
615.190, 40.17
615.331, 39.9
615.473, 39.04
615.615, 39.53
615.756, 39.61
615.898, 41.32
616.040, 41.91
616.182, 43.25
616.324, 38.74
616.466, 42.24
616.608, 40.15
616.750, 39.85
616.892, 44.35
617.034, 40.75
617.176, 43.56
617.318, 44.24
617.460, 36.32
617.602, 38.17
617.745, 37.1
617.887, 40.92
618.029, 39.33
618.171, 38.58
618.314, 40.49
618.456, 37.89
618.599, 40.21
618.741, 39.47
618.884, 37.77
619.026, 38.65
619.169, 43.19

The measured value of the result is 0.51 nm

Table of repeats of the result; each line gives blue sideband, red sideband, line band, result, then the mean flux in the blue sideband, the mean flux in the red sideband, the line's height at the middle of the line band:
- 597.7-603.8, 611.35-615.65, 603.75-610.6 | -0.14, 37.4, 39.7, 38.6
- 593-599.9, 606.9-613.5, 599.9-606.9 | 0.53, 41.5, 39.5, 40.5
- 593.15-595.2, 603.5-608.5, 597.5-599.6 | -0.05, 42.1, 39.3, 41.1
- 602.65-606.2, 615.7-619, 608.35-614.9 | 0.04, 39.8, 40.2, 40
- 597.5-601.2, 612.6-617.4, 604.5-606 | -0.08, 36.3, 40.3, 37.8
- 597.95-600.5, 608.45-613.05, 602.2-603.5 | -0.11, 35.2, 39.9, 36.6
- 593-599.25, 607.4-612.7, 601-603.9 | 0.11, 41.7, 39.5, 40.7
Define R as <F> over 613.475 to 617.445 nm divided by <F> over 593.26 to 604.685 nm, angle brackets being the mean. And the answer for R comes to 1.03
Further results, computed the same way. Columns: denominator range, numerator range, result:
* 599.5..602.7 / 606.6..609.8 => 1.12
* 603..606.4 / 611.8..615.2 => 1.01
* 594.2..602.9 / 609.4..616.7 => 1.03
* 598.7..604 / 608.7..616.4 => 1.09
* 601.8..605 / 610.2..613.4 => 1.02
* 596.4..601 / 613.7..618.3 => 1.08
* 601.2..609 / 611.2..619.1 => 1.02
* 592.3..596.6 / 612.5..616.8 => 0.95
